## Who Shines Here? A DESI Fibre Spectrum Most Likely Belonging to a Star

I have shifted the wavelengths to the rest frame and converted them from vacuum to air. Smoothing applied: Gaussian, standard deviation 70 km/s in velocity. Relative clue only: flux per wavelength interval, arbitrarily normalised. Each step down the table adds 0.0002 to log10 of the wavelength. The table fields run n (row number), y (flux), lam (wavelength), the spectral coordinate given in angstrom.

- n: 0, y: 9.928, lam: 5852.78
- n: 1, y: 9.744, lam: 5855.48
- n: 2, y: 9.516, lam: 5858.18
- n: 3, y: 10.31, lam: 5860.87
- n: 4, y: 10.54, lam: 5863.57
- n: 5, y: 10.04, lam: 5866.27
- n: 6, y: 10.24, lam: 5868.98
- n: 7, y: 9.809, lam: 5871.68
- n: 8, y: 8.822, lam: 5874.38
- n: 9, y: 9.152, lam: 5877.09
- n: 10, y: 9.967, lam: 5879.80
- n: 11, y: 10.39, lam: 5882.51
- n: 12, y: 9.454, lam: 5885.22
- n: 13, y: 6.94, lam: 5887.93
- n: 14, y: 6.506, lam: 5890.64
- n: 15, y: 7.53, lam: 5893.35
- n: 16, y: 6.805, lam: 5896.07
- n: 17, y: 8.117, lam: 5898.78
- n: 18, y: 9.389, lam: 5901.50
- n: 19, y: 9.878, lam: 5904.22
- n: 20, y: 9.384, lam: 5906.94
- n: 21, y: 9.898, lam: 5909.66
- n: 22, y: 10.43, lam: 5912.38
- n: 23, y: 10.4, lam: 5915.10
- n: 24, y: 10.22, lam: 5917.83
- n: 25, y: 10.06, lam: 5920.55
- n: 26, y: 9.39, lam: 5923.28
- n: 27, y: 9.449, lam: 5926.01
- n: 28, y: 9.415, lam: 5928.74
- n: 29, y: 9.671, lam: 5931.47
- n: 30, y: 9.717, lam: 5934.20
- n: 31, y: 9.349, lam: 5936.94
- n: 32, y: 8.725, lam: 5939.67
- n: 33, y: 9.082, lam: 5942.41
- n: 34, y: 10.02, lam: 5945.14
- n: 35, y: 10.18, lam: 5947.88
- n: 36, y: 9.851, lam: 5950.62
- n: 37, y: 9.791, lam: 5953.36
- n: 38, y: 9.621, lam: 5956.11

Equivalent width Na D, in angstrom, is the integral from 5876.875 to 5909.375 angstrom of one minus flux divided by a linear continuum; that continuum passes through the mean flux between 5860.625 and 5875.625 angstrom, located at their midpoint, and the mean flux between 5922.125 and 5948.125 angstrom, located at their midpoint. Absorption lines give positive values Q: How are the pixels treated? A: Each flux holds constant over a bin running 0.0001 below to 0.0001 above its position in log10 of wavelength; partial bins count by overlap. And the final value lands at 3.7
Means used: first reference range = 9.94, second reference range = 9.47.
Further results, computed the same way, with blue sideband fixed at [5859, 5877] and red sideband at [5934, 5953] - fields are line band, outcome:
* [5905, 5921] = -0.6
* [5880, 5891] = 1.3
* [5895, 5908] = 1.3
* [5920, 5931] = 0.1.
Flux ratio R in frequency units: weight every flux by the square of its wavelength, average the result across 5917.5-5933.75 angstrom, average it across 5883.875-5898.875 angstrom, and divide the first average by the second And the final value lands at 1.30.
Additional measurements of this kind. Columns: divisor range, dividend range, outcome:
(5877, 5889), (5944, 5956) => 1.10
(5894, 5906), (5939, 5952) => 1.15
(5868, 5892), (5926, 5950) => 1.08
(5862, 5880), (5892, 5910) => 0.89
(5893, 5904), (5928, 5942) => 1.15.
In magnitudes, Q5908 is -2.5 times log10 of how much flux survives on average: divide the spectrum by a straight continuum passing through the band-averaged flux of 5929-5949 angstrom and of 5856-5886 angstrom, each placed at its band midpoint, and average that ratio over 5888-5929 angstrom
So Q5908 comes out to 0.07 mag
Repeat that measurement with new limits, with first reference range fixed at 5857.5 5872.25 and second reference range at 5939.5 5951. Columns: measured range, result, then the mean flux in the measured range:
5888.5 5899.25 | 0.36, 7.15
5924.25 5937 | 0.02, 9.53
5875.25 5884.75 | 0.03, 9.74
